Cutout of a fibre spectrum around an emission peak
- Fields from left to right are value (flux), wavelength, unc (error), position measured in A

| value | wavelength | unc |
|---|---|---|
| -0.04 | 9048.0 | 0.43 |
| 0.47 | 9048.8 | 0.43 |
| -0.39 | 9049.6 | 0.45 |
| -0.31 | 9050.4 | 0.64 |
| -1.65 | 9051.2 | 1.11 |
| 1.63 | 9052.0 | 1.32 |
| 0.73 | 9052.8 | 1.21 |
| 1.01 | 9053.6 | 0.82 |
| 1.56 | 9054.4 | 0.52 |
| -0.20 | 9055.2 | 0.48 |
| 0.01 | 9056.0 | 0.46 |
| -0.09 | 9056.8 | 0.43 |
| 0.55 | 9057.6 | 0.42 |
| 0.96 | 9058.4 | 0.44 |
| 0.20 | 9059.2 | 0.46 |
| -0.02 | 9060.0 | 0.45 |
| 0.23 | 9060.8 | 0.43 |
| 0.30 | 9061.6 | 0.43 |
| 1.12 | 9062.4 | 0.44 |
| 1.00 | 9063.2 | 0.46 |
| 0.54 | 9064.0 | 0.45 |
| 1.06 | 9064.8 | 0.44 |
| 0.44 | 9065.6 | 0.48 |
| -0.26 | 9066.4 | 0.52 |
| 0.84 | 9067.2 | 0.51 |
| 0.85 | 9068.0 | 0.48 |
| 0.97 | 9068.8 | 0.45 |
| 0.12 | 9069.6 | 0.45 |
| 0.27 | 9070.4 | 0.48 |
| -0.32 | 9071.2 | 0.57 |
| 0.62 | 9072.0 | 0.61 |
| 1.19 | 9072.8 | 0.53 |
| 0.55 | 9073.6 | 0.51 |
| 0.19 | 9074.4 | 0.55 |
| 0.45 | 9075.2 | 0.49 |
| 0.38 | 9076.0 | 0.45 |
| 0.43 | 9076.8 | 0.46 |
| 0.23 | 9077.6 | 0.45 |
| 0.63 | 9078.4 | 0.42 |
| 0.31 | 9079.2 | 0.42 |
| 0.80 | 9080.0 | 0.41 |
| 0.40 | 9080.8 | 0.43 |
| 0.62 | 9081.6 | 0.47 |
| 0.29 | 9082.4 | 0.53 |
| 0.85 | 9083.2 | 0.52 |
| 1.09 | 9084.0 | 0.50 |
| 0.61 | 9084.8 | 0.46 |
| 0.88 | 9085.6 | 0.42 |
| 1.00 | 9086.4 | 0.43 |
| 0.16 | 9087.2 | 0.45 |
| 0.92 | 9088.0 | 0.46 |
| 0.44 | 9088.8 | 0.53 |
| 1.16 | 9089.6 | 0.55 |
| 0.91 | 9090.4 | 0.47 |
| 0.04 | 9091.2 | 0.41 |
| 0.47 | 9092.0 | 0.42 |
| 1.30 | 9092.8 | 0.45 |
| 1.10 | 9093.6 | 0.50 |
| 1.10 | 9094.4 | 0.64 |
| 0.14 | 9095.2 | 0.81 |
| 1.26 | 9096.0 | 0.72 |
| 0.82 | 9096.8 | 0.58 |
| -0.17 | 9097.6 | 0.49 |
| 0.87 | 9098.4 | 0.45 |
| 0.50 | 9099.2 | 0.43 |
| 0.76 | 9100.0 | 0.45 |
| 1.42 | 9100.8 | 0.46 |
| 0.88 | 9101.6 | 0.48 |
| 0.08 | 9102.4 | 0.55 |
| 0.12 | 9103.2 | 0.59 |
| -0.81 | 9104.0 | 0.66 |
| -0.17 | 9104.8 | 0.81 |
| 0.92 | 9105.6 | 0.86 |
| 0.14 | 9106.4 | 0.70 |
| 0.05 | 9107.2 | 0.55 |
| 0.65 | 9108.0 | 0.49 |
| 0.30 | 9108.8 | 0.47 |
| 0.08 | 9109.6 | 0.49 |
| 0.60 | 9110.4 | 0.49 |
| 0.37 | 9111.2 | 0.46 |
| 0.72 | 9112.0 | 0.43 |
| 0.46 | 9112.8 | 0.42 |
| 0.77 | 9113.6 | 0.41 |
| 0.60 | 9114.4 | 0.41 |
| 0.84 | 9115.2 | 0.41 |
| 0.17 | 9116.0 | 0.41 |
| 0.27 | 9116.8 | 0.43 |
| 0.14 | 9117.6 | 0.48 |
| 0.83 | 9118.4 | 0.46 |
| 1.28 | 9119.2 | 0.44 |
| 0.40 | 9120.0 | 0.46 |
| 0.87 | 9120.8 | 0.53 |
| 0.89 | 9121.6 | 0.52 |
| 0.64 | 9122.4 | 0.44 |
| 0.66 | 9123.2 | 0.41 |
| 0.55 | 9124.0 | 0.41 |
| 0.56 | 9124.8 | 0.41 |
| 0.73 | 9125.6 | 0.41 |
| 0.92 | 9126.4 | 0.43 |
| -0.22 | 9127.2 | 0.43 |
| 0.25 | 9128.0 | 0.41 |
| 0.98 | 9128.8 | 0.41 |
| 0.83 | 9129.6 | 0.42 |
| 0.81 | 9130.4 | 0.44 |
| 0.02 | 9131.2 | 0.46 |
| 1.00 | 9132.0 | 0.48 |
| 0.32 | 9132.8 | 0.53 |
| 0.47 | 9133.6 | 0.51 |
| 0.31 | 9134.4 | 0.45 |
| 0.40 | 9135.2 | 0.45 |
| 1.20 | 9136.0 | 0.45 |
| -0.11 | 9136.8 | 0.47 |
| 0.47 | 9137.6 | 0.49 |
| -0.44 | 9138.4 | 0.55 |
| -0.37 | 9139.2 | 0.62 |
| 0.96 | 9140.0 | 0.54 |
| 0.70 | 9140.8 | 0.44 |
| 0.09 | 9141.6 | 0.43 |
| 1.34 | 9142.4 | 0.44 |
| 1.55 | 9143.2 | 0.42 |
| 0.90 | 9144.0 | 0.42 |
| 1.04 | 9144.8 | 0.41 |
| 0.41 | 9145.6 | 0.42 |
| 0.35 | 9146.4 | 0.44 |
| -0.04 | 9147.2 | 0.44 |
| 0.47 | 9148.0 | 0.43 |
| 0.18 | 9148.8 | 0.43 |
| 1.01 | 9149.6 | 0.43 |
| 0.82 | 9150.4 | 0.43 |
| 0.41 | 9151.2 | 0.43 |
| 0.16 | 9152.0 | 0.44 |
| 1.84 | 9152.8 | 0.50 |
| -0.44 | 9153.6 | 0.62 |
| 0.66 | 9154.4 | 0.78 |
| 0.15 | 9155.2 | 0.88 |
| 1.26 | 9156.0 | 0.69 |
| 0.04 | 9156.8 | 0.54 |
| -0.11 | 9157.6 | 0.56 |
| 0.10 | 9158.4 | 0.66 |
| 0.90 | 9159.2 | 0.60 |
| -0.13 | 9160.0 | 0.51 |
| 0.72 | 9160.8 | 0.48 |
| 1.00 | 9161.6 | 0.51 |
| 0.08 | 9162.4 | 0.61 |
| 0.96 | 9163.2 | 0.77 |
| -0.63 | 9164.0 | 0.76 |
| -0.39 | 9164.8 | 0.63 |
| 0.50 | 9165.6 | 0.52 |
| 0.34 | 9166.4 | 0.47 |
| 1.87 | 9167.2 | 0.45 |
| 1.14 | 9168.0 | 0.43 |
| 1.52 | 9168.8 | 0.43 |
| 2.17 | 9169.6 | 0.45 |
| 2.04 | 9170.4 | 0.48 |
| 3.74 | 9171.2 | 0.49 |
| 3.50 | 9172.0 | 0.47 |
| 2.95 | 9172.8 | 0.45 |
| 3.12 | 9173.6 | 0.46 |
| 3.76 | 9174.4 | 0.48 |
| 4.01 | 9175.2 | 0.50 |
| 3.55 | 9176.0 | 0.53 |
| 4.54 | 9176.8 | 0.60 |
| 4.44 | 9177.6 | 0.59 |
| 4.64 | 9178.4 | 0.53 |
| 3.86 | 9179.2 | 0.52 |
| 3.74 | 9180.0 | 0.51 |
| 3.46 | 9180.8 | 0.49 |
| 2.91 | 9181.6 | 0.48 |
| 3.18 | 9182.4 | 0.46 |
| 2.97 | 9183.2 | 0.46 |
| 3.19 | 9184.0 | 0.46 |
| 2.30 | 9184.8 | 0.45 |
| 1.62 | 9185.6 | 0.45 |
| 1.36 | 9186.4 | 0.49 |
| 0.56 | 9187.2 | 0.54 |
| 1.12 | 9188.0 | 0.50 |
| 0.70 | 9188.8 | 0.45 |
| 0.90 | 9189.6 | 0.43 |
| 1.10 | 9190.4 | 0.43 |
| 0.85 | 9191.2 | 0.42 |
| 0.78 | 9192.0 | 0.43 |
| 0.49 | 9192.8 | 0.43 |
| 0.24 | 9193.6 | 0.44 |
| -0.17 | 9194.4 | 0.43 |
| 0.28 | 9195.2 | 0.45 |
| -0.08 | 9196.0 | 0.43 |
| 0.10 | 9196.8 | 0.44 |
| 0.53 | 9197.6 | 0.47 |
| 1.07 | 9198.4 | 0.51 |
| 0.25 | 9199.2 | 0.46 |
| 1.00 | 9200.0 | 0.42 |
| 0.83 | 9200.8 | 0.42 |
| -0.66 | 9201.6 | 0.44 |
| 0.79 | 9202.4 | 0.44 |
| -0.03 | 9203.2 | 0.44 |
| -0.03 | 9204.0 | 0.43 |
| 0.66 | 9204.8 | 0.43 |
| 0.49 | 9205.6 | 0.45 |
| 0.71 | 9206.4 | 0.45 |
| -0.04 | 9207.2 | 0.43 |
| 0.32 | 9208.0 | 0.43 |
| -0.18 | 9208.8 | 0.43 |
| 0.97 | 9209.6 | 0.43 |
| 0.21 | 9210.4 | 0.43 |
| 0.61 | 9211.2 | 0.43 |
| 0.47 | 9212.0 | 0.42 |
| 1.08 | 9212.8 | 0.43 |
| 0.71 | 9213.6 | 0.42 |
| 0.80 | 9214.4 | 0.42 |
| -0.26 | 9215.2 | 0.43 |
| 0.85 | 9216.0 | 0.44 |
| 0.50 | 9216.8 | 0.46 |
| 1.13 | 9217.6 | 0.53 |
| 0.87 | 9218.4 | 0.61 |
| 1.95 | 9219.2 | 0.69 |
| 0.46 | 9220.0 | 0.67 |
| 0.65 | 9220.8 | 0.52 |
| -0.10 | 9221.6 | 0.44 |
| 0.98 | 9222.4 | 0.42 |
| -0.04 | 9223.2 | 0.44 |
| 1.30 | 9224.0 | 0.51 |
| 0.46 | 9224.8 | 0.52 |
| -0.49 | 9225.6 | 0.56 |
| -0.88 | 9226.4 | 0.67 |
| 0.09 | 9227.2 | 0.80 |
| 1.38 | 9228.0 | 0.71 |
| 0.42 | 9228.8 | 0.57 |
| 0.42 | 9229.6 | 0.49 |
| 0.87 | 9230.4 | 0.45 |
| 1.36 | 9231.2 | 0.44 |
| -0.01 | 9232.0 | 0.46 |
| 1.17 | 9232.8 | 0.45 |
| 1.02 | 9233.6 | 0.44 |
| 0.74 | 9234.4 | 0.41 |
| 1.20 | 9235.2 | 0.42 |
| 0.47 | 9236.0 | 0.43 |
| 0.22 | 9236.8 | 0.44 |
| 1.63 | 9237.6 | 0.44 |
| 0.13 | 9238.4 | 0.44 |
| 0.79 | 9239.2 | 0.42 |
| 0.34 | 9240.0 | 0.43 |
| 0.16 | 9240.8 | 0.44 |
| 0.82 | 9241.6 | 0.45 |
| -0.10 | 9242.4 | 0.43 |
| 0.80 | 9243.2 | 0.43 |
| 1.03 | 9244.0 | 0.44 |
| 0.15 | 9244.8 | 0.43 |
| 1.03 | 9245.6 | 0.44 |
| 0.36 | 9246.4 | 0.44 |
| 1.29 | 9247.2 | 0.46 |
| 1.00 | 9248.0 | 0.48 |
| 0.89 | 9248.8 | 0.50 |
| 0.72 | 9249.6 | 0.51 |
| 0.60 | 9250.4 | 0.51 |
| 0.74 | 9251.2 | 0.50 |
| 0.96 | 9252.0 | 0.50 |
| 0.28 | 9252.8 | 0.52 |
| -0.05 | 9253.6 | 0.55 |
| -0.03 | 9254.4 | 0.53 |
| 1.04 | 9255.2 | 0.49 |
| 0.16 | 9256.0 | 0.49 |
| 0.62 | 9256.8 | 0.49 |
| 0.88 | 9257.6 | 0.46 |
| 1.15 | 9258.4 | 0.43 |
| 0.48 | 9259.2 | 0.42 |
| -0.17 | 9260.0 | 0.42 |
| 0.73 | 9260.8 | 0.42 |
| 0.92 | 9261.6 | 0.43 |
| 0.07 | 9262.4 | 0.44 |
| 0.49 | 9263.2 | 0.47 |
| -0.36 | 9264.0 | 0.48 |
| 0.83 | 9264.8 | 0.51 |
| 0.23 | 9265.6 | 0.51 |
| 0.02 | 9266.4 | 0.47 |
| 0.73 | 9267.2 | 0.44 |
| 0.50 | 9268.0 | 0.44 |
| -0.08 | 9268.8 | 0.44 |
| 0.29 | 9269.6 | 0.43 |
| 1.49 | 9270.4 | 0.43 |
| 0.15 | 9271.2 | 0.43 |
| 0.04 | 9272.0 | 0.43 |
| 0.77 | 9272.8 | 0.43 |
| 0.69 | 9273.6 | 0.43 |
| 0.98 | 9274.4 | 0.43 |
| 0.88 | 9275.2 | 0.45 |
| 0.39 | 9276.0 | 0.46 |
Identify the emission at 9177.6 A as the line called [O II]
